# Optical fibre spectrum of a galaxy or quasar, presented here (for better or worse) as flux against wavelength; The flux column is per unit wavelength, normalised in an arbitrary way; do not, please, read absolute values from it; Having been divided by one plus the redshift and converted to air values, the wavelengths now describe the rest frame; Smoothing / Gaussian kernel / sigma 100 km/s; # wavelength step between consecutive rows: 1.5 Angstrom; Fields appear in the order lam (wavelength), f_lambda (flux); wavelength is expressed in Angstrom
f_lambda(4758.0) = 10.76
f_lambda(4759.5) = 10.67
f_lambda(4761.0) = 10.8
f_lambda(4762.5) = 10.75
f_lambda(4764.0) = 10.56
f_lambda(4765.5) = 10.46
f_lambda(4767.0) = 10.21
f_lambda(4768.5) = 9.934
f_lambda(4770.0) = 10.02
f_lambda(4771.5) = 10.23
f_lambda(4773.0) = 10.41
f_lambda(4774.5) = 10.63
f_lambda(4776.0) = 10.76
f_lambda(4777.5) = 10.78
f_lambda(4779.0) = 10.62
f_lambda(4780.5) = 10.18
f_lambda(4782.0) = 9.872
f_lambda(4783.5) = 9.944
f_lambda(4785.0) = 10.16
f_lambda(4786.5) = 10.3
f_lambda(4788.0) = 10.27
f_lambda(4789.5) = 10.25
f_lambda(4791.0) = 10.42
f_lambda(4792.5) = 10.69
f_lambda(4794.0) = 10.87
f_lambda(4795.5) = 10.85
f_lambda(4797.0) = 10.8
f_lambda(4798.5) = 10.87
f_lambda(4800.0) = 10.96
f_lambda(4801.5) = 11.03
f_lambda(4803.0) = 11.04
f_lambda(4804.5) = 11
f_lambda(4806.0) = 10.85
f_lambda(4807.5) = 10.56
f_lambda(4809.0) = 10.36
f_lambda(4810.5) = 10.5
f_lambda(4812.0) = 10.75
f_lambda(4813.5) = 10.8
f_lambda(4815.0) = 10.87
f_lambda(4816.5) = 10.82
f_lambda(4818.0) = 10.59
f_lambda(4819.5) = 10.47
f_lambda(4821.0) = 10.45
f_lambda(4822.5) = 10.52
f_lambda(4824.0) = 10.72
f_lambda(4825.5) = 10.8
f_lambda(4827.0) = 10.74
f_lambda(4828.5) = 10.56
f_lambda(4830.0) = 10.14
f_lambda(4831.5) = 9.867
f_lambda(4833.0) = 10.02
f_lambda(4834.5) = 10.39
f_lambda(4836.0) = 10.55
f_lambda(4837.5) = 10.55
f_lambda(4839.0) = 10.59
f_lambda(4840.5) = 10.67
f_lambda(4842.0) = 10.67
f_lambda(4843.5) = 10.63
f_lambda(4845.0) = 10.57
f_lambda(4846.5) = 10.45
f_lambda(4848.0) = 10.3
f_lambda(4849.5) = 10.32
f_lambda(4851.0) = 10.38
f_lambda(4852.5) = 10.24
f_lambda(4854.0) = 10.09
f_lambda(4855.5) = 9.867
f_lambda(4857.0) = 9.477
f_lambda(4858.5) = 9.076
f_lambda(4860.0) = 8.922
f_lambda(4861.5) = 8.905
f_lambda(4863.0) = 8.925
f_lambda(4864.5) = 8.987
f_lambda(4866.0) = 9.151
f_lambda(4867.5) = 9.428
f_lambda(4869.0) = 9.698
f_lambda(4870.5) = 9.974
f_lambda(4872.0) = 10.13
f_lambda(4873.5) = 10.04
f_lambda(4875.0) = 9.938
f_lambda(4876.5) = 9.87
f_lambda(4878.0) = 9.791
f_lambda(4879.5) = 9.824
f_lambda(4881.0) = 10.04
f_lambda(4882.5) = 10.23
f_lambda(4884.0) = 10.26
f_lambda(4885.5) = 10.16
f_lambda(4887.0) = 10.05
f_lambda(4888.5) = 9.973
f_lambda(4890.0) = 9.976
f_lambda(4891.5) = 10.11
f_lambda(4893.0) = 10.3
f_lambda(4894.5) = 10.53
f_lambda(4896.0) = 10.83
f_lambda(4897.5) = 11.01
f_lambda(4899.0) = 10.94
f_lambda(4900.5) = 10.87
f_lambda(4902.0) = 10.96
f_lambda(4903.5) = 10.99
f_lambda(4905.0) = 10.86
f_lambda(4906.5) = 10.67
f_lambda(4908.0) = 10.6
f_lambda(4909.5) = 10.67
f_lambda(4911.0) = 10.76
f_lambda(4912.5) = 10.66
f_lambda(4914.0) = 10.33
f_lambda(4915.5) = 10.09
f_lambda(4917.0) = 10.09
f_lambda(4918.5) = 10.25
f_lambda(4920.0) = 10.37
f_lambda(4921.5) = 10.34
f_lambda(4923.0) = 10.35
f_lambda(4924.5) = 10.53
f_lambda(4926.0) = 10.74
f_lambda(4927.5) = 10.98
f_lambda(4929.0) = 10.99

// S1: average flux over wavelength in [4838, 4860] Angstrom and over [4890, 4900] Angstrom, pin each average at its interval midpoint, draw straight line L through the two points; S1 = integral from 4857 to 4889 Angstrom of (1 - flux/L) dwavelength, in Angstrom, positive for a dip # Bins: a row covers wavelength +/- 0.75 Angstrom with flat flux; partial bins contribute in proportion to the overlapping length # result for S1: 2.2 Angstrom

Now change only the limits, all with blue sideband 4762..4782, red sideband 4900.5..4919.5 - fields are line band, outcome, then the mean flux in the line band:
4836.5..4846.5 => -0.10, 10.6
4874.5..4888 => 0.68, 10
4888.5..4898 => 0.14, 10.4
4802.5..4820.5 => -0.44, 10.7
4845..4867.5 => 1.80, 9.67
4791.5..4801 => -0.36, 10.8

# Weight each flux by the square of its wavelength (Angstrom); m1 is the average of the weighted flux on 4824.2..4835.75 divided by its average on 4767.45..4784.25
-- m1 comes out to 1.0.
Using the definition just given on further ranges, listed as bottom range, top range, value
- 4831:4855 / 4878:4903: 1.02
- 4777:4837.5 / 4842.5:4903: 0.98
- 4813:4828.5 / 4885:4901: 1.01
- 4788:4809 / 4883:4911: 1.02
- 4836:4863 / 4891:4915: 1.08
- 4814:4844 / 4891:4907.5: 1.05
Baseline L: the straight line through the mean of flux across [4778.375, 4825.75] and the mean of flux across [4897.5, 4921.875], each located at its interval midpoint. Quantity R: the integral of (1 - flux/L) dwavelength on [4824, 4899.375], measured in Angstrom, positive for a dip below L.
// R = 3.6 Angstrom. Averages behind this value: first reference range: 10.6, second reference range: 10.6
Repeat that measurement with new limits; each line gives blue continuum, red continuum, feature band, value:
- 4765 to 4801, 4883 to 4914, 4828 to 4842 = 0.14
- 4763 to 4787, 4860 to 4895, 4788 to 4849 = -3.03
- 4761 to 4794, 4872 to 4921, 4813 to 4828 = -0.43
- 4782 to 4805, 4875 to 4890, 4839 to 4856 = -0.25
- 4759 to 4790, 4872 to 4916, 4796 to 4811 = -0.62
